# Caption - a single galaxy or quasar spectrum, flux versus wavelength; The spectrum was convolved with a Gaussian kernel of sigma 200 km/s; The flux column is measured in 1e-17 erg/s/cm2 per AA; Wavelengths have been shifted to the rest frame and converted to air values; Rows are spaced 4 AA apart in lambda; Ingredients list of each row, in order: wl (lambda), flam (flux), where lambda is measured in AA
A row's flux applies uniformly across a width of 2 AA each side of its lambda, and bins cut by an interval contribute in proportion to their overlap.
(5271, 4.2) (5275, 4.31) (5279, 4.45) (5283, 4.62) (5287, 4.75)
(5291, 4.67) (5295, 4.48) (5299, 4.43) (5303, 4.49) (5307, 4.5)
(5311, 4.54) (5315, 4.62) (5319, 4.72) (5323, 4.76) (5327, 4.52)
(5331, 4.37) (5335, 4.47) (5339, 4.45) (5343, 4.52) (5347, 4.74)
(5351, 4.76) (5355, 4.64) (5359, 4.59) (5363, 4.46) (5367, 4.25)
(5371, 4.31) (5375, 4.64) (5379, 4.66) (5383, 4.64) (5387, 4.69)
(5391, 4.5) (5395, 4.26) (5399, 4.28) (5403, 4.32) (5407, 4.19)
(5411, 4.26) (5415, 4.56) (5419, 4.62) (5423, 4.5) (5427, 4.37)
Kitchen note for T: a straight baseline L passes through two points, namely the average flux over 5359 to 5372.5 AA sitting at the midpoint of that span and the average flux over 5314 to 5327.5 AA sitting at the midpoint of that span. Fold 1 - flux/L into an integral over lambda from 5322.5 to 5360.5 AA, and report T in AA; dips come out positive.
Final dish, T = -0.3 AA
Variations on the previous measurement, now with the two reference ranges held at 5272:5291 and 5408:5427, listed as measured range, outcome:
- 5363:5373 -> 0.37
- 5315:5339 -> -0.30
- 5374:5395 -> -0.54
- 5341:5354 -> -0.51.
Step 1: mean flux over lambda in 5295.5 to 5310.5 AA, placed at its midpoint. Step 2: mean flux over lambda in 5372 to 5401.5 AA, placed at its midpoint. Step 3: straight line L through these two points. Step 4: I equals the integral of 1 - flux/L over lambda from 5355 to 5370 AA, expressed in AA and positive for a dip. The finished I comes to 0.2 AA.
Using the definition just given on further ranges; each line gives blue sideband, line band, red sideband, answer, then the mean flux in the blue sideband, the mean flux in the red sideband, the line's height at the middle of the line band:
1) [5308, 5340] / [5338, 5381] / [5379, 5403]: -0.3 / 4.56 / 4.48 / 4.51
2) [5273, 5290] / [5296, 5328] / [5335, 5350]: -0.1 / 4.54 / 4.57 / 4.55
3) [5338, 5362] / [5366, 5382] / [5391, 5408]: -0.1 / 4.62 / 4.29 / 4.46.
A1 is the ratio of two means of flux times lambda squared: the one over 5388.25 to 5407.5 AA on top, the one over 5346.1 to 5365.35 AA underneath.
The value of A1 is 0.95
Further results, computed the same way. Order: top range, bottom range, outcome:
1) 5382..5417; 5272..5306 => 1.02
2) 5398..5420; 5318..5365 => 0.98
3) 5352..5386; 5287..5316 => 1.02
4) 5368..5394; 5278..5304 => 1.03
